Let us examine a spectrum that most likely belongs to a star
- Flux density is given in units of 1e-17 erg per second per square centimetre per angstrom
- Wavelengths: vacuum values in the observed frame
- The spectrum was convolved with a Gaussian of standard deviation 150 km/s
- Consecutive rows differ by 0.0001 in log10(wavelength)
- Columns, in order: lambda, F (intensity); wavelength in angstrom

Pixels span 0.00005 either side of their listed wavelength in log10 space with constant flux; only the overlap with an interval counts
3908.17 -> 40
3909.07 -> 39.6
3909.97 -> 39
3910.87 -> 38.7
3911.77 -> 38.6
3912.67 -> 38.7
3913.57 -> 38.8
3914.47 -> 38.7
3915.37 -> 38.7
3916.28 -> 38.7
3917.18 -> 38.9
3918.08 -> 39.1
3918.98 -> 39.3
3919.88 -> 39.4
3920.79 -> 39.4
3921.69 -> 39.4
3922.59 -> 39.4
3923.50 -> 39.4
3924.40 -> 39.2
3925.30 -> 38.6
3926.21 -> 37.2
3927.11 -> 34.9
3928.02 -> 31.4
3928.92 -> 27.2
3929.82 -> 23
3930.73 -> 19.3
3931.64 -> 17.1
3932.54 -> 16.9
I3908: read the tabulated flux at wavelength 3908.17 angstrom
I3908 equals 40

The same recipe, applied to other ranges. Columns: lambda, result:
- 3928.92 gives 27.2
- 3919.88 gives 39.4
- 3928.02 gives 31.4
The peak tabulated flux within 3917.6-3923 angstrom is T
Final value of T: 39.4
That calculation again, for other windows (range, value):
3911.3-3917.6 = 38.9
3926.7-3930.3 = 34.9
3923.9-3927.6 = 39.2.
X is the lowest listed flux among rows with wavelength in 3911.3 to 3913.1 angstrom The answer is 38.6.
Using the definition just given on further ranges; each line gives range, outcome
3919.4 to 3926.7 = 37.2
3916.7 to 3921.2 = 38.9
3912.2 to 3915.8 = 38.7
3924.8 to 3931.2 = 19.3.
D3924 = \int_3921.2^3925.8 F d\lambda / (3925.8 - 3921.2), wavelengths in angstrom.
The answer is 39.2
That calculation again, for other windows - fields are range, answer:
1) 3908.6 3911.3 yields 39.1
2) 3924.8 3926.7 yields 37.9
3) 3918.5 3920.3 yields 39.4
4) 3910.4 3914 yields 38.7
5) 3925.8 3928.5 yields 34.4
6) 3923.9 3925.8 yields 38.9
